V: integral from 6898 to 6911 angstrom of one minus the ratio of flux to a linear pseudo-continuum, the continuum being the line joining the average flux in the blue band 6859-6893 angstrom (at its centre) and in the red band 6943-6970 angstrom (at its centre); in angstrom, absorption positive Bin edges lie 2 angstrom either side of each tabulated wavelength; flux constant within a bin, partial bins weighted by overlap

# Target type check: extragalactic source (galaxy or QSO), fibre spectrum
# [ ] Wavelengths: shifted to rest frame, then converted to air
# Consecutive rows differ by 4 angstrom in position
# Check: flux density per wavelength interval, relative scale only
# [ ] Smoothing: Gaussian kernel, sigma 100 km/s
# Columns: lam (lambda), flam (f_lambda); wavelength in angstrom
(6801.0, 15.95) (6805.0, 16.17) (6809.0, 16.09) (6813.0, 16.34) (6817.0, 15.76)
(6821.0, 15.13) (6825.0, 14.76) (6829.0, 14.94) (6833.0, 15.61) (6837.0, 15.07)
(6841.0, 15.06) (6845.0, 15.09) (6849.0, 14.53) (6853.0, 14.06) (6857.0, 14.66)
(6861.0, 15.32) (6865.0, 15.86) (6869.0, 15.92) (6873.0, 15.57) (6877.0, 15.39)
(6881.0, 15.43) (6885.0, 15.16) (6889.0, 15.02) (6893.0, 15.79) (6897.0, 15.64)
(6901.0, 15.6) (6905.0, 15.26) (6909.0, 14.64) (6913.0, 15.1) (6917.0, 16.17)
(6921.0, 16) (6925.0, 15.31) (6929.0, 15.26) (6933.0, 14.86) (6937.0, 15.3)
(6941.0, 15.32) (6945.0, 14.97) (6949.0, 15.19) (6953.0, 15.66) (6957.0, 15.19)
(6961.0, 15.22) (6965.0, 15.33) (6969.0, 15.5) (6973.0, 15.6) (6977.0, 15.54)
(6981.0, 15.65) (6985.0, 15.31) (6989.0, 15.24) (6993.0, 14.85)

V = 0.2 angstrom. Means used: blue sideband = 15.5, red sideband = 15.3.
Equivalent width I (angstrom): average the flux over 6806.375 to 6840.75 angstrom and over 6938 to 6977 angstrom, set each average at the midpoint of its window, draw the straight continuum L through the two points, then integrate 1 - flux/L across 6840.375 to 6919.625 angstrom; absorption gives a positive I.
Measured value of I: 0.7 angstrom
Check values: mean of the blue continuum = 15.5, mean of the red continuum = 15.3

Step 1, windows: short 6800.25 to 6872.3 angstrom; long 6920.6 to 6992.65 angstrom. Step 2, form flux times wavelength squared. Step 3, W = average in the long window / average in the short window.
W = 1.03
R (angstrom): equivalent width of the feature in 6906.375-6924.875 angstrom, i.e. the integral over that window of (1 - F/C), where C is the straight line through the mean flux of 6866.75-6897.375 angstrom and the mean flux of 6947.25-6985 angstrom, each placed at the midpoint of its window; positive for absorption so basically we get 0.0 angstrom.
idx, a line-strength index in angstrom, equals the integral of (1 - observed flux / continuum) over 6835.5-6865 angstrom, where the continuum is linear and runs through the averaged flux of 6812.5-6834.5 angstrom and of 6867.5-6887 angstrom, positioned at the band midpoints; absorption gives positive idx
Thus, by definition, 1.01 angstrom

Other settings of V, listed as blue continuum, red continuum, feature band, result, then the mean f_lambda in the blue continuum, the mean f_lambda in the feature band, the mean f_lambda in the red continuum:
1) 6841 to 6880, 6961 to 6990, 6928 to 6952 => 0.3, 15.2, 15.2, 15.4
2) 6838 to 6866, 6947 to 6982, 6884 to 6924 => -0.8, 14.9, 15.4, 15.4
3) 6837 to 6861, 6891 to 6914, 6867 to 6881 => -0.5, 14.8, 15.6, 15.3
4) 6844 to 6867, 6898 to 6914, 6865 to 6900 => -1.1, 14.9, 15.5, 15.2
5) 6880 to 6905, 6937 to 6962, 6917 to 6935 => -0.1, 15.4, 15.4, 15.3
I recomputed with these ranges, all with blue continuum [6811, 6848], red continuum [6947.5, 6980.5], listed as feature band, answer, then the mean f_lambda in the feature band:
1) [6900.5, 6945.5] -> 0.2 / 15.3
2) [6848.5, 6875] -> 0.3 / 15.2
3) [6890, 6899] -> -0.2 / 15.6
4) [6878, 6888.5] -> 0.1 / 15.3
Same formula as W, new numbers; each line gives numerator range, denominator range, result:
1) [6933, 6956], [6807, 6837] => 1.02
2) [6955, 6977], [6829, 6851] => 1.06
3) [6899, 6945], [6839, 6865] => 1.05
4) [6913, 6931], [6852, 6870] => 1.05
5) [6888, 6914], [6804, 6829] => 1.00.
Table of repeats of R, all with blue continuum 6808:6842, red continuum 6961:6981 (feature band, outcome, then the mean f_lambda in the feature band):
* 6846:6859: 0.8 angstrom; 14.5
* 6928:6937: 0.2 angstrom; 15.1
